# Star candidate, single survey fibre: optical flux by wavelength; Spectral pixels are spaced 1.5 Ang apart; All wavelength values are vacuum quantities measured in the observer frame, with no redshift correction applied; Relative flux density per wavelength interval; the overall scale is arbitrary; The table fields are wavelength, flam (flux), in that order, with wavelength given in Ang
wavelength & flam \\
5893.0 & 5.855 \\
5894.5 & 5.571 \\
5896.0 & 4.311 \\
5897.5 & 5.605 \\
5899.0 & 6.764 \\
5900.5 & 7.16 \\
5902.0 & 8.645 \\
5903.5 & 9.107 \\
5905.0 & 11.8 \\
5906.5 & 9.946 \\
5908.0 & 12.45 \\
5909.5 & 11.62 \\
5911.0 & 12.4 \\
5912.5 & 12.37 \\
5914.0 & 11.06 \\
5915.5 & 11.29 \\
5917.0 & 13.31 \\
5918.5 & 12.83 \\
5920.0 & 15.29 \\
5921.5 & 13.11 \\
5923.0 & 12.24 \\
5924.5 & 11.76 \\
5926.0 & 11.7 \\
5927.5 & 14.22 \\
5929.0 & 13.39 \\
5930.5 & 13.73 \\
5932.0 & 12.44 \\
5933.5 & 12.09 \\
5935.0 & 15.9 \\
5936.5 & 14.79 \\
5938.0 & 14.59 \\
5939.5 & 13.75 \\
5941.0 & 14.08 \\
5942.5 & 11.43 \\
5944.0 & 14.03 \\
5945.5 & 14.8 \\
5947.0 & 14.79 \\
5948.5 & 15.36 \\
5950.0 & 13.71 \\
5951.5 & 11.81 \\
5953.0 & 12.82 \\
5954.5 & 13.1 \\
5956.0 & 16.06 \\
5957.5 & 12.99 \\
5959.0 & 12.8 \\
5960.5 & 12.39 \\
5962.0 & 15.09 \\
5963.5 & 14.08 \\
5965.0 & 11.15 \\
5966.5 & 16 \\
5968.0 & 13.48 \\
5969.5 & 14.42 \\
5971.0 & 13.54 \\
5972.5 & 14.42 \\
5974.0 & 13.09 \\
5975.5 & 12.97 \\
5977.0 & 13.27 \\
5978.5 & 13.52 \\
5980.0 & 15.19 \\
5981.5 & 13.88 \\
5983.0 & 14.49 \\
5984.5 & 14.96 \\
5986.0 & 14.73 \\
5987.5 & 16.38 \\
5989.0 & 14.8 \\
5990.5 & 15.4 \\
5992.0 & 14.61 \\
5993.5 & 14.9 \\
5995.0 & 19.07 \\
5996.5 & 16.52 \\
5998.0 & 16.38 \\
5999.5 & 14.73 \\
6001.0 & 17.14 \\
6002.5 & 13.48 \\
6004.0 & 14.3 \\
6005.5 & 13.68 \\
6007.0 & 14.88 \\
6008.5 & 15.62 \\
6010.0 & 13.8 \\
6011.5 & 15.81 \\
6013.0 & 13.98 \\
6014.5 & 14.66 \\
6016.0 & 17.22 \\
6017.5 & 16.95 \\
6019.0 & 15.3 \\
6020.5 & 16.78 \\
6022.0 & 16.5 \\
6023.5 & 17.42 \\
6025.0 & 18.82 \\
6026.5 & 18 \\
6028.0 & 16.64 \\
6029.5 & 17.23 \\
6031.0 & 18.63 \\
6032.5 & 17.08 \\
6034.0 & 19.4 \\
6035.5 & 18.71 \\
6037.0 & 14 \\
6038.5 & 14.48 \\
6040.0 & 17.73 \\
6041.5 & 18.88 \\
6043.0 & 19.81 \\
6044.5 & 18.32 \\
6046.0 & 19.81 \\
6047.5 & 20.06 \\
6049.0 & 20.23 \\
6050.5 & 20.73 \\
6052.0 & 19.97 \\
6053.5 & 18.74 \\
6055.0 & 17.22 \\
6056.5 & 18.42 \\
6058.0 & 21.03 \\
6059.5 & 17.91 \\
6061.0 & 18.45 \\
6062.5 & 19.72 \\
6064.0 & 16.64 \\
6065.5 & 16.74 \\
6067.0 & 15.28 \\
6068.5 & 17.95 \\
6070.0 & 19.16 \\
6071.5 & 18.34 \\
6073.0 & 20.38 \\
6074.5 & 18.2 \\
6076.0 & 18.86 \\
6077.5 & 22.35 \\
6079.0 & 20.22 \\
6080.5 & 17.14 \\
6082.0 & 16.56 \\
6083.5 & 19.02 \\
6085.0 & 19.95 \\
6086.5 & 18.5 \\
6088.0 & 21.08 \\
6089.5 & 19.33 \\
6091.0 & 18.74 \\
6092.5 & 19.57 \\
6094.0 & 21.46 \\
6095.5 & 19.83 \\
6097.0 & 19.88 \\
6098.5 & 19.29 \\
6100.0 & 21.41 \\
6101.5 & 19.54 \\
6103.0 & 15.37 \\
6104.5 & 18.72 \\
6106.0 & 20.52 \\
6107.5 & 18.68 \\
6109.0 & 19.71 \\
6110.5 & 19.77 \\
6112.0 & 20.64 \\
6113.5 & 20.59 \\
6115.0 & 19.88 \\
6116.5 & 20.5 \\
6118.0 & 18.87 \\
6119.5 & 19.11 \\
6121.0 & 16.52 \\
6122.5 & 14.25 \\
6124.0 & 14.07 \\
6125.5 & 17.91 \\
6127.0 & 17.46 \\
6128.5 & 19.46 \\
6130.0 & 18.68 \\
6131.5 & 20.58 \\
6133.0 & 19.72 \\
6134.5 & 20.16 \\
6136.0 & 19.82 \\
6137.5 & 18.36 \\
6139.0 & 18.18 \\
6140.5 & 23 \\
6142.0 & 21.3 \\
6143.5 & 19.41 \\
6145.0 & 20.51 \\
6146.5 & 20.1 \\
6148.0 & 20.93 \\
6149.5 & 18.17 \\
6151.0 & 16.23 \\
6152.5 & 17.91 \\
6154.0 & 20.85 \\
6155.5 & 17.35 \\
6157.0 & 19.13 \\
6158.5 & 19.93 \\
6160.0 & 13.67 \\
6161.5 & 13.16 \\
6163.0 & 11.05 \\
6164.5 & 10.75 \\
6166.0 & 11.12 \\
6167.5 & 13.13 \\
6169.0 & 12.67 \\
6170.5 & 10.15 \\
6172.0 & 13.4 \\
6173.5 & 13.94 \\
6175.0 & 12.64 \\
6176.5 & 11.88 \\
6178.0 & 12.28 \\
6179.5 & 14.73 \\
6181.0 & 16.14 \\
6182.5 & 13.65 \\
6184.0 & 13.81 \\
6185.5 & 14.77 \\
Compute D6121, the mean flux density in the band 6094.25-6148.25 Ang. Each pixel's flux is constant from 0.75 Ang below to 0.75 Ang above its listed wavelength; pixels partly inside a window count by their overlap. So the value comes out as 19.2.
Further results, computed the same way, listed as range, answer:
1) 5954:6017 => 14.6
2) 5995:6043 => 16.4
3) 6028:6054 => 18.4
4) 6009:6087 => 17.9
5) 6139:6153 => 19.7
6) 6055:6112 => 19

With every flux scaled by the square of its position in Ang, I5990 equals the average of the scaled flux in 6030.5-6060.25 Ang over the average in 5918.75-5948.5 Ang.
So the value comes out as 1.4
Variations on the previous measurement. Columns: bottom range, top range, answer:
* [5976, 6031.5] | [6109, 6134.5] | 1.24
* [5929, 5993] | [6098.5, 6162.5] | 1.42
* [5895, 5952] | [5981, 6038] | 1.36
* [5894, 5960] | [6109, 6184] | 1.50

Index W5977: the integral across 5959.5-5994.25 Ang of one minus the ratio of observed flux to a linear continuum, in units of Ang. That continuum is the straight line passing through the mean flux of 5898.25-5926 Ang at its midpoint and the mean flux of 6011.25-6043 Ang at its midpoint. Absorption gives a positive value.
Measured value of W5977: 0.7 Ang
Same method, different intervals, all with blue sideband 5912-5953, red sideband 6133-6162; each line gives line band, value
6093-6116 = -2.4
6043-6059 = -3.0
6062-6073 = -0.6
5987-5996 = -0.6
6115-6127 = 0.5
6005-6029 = -0.8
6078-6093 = -1.5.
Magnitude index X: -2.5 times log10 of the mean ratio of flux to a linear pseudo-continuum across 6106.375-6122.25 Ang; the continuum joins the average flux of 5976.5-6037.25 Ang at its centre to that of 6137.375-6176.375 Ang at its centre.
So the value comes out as -0.19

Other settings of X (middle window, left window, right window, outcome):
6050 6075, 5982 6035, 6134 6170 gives -0.12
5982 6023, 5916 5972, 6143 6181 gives -0.10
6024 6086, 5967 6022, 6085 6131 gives -0.08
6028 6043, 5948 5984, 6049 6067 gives 0.00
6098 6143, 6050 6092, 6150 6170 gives -0.14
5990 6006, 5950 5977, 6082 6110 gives -0.03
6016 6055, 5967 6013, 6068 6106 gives -0.07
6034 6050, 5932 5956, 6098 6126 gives -0.10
